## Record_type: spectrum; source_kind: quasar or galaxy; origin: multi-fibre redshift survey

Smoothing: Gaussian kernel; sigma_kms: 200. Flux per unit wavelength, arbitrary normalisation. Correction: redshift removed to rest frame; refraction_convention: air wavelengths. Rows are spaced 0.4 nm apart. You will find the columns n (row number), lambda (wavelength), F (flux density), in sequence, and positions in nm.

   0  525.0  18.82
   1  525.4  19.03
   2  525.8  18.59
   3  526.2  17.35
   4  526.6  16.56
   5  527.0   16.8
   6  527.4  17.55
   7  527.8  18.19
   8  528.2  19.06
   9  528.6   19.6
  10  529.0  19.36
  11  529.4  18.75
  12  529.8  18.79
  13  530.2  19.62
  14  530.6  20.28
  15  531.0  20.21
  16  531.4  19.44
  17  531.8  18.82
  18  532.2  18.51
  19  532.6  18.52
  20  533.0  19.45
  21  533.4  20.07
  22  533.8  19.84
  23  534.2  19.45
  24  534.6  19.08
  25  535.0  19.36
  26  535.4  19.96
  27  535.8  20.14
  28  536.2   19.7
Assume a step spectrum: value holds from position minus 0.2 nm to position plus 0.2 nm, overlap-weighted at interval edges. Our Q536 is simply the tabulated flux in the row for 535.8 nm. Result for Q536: 20.14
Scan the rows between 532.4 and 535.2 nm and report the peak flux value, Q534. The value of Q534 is 20.07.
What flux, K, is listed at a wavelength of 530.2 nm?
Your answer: 19.62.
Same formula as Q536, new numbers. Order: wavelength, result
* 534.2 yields 19.45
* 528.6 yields 19.6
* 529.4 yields 18.75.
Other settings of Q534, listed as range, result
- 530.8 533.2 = 20.21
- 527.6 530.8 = 20.28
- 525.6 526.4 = 18.59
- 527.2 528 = 18.19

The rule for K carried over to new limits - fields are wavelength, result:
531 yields 20.21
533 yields 19.45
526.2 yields 17.35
